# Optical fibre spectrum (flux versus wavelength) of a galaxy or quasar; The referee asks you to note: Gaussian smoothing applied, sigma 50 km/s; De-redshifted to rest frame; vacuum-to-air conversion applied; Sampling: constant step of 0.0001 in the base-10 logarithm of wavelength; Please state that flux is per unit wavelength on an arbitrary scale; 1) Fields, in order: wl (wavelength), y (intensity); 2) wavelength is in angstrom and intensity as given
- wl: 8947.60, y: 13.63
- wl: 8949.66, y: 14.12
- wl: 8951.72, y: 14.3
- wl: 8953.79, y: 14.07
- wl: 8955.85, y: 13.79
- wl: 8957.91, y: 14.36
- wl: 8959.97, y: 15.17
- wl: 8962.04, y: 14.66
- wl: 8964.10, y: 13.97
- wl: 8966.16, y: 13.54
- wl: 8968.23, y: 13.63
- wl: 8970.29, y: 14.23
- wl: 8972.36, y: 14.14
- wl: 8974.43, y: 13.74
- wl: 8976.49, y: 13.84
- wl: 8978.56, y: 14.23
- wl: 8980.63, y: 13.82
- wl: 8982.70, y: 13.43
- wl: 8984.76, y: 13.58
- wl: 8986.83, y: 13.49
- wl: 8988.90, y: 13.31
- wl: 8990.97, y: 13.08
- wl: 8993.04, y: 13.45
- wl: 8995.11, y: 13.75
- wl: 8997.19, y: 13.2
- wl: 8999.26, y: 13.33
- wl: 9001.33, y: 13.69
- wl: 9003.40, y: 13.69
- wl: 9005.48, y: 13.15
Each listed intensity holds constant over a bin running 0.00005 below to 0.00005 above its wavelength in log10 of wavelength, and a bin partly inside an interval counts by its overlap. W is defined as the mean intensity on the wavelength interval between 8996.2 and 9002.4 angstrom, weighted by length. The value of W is 13.4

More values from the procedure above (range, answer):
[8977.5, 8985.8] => 13.8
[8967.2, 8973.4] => 14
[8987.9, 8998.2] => 13.3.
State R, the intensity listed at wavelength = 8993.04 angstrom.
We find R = 13.45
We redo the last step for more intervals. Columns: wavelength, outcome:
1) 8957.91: 14.36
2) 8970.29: 14.23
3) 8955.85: 13.79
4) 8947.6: 13.63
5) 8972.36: 14.14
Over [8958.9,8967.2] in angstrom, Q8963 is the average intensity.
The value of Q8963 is 14.3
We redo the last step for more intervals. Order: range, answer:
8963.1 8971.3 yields 13.8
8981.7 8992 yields 13.4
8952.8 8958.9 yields 14.1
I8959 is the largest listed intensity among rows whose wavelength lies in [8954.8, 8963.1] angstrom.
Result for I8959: 15.17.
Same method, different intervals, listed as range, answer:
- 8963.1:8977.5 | 14.23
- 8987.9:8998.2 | 13.75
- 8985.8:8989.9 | 13.49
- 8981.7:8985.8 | 13.58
